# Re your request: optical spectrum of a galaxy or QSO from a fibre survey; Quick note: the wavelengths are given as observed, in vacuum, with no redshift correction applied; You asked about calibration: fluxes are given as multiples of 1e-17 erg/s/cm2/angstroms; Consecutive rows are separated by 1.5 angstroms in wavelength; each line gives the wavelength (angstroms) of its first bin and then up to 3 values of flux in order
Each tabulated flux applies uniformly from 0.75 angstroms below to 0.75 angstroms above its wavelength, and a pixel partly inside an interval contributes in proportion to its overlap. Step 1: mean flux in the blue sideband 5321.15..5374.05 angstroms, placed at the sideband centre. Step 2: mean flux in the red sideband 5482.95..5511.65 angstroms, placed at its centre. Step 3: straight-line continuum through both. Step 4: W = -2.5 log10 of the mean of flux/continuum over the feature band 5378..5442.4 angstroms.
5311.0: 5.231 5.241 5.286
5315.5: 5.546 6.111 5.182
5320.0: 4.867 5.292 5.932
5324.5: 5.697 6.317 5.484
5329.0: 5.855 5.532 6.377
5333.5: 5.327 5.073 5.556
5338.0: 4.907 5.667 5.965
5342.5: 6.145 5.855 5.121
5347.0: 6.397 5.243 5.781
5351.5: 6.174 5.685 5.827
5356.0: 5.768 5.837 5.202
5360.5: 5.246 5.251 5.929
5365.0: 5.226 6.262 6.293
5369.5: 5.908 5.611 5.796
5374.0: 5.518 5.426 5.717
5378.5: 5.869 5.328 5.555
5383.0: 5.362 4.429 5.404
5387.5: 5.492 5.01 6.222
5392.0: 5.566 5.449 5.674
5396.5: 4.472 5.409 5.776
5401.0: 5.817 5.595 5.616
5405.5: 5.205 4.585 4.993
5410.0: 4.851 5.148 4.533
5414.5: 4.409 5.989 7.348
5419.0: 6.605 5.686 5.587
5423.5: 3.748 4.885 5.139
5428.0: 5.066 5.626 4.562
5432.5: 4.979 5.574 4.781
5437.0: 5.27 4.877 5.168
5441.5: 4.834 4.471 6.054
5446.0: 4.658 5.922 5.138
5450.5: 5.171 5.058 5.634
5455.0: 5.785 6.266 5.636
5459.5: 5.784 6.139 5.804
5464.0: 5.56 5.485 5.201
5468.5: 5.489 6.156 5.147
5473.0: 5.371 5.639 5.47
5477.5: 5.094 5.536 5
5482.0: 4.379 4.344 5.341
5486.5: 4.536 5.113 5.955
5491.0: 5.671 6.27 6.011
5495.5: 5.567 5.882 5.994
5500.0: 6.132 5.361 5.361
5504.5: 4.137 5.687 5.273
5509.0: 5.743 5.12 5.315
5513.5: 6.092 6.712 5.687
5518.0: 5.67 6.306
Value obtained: 0.062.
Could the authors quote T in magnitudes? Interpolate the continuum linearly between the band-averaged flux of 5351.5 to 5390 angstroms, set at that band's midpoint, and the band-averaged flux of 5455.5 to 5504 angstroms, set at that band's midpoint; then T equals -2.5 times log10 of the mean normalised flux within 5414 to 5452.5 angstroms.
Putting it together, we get 0.06 mag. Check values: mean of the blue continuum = 5.57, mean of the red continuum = 5.52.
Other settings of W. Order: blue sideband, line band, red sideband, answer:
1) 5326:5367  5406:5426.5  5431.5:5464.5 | 0.04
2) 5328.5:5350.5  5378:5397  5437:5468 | 0.04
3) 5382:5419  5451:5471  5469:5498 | -0.06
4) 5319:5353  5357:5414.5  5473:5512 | 0.03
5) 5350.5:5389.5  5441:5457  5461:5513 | 0.02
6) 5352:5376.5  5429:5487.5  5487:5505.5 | 0.06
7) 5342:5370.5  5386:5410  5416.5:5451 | 0.02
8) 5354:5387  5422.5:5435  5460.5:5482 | 0.11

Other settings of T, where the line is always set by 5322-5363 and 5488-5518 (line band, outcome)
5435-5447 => 0.13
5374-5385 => 0.05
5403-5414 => 0.14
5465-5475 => 0.03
